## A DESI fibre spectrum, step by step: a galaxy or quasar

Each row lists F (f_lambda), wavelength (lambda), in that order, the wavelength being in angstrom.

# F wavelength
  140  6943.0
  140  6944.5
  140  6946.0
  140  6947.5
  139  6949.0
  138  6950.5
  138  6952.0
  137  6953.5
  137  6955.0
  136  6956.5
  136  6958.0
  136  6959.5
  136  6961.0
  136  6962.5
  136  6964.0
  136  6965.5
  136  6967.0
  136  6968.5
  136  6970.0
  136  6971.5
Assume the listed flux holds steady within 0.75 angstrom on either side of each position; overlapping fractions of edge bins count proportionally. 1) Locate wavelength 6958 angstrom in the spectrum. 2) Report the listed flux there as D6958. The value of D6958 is 136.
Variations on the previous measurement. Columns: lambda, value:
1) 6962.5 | 136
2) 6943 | 140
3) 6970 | 136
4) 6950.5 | 138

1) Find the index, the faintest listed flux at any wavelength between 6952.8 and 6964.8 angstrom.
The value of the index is 136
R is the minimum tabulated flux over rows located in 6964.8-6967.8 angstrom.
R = 136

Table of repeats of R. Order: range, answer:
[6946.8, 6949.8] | 139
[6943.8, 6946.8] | 140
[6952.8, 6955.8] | 137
